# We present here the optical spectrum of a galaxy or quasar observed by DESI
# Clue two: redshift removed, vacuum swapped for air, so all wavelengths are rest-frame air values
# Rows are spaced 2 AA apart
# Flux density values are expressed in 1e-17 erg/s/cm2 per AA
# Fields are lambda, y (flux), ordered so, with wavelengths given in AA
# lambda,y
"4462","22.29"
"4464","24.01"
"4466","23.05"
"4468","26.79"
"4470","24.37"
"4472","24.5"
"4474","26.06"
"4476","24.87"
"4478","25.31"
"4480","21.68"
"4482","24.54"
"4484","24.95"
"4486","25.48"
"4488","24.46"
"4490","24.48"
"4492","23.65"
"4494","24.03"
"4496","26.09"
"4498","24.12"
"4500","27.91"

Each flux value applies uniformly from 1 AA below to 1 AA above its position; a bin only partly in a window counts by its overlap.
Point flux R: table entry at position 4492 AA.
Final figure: 23.65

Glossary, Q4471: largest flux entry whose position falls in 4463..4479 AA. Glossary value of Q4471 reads 26.79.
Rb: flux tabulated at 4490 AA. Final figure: 24.48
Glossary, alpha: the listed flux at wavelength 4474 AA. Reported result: 26.06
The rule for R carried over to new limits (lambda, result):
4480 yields 21.68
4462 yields 22.29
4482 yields 24.54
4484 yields 24.95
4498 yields 24.12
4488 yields 24.46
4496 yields 26.09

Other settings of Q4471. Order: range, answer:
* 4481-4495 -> 25.48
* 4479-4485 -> 24.95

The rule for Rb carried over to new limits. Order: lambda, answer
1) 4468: 26.79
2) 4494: 24.03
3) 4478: 25.31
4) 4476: 24.87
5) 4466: 23.05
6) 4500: 27.91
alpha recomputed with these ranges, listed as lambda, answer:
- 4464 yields 24.01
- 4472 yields 24.5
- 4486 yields 25.48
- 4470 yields 24.37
